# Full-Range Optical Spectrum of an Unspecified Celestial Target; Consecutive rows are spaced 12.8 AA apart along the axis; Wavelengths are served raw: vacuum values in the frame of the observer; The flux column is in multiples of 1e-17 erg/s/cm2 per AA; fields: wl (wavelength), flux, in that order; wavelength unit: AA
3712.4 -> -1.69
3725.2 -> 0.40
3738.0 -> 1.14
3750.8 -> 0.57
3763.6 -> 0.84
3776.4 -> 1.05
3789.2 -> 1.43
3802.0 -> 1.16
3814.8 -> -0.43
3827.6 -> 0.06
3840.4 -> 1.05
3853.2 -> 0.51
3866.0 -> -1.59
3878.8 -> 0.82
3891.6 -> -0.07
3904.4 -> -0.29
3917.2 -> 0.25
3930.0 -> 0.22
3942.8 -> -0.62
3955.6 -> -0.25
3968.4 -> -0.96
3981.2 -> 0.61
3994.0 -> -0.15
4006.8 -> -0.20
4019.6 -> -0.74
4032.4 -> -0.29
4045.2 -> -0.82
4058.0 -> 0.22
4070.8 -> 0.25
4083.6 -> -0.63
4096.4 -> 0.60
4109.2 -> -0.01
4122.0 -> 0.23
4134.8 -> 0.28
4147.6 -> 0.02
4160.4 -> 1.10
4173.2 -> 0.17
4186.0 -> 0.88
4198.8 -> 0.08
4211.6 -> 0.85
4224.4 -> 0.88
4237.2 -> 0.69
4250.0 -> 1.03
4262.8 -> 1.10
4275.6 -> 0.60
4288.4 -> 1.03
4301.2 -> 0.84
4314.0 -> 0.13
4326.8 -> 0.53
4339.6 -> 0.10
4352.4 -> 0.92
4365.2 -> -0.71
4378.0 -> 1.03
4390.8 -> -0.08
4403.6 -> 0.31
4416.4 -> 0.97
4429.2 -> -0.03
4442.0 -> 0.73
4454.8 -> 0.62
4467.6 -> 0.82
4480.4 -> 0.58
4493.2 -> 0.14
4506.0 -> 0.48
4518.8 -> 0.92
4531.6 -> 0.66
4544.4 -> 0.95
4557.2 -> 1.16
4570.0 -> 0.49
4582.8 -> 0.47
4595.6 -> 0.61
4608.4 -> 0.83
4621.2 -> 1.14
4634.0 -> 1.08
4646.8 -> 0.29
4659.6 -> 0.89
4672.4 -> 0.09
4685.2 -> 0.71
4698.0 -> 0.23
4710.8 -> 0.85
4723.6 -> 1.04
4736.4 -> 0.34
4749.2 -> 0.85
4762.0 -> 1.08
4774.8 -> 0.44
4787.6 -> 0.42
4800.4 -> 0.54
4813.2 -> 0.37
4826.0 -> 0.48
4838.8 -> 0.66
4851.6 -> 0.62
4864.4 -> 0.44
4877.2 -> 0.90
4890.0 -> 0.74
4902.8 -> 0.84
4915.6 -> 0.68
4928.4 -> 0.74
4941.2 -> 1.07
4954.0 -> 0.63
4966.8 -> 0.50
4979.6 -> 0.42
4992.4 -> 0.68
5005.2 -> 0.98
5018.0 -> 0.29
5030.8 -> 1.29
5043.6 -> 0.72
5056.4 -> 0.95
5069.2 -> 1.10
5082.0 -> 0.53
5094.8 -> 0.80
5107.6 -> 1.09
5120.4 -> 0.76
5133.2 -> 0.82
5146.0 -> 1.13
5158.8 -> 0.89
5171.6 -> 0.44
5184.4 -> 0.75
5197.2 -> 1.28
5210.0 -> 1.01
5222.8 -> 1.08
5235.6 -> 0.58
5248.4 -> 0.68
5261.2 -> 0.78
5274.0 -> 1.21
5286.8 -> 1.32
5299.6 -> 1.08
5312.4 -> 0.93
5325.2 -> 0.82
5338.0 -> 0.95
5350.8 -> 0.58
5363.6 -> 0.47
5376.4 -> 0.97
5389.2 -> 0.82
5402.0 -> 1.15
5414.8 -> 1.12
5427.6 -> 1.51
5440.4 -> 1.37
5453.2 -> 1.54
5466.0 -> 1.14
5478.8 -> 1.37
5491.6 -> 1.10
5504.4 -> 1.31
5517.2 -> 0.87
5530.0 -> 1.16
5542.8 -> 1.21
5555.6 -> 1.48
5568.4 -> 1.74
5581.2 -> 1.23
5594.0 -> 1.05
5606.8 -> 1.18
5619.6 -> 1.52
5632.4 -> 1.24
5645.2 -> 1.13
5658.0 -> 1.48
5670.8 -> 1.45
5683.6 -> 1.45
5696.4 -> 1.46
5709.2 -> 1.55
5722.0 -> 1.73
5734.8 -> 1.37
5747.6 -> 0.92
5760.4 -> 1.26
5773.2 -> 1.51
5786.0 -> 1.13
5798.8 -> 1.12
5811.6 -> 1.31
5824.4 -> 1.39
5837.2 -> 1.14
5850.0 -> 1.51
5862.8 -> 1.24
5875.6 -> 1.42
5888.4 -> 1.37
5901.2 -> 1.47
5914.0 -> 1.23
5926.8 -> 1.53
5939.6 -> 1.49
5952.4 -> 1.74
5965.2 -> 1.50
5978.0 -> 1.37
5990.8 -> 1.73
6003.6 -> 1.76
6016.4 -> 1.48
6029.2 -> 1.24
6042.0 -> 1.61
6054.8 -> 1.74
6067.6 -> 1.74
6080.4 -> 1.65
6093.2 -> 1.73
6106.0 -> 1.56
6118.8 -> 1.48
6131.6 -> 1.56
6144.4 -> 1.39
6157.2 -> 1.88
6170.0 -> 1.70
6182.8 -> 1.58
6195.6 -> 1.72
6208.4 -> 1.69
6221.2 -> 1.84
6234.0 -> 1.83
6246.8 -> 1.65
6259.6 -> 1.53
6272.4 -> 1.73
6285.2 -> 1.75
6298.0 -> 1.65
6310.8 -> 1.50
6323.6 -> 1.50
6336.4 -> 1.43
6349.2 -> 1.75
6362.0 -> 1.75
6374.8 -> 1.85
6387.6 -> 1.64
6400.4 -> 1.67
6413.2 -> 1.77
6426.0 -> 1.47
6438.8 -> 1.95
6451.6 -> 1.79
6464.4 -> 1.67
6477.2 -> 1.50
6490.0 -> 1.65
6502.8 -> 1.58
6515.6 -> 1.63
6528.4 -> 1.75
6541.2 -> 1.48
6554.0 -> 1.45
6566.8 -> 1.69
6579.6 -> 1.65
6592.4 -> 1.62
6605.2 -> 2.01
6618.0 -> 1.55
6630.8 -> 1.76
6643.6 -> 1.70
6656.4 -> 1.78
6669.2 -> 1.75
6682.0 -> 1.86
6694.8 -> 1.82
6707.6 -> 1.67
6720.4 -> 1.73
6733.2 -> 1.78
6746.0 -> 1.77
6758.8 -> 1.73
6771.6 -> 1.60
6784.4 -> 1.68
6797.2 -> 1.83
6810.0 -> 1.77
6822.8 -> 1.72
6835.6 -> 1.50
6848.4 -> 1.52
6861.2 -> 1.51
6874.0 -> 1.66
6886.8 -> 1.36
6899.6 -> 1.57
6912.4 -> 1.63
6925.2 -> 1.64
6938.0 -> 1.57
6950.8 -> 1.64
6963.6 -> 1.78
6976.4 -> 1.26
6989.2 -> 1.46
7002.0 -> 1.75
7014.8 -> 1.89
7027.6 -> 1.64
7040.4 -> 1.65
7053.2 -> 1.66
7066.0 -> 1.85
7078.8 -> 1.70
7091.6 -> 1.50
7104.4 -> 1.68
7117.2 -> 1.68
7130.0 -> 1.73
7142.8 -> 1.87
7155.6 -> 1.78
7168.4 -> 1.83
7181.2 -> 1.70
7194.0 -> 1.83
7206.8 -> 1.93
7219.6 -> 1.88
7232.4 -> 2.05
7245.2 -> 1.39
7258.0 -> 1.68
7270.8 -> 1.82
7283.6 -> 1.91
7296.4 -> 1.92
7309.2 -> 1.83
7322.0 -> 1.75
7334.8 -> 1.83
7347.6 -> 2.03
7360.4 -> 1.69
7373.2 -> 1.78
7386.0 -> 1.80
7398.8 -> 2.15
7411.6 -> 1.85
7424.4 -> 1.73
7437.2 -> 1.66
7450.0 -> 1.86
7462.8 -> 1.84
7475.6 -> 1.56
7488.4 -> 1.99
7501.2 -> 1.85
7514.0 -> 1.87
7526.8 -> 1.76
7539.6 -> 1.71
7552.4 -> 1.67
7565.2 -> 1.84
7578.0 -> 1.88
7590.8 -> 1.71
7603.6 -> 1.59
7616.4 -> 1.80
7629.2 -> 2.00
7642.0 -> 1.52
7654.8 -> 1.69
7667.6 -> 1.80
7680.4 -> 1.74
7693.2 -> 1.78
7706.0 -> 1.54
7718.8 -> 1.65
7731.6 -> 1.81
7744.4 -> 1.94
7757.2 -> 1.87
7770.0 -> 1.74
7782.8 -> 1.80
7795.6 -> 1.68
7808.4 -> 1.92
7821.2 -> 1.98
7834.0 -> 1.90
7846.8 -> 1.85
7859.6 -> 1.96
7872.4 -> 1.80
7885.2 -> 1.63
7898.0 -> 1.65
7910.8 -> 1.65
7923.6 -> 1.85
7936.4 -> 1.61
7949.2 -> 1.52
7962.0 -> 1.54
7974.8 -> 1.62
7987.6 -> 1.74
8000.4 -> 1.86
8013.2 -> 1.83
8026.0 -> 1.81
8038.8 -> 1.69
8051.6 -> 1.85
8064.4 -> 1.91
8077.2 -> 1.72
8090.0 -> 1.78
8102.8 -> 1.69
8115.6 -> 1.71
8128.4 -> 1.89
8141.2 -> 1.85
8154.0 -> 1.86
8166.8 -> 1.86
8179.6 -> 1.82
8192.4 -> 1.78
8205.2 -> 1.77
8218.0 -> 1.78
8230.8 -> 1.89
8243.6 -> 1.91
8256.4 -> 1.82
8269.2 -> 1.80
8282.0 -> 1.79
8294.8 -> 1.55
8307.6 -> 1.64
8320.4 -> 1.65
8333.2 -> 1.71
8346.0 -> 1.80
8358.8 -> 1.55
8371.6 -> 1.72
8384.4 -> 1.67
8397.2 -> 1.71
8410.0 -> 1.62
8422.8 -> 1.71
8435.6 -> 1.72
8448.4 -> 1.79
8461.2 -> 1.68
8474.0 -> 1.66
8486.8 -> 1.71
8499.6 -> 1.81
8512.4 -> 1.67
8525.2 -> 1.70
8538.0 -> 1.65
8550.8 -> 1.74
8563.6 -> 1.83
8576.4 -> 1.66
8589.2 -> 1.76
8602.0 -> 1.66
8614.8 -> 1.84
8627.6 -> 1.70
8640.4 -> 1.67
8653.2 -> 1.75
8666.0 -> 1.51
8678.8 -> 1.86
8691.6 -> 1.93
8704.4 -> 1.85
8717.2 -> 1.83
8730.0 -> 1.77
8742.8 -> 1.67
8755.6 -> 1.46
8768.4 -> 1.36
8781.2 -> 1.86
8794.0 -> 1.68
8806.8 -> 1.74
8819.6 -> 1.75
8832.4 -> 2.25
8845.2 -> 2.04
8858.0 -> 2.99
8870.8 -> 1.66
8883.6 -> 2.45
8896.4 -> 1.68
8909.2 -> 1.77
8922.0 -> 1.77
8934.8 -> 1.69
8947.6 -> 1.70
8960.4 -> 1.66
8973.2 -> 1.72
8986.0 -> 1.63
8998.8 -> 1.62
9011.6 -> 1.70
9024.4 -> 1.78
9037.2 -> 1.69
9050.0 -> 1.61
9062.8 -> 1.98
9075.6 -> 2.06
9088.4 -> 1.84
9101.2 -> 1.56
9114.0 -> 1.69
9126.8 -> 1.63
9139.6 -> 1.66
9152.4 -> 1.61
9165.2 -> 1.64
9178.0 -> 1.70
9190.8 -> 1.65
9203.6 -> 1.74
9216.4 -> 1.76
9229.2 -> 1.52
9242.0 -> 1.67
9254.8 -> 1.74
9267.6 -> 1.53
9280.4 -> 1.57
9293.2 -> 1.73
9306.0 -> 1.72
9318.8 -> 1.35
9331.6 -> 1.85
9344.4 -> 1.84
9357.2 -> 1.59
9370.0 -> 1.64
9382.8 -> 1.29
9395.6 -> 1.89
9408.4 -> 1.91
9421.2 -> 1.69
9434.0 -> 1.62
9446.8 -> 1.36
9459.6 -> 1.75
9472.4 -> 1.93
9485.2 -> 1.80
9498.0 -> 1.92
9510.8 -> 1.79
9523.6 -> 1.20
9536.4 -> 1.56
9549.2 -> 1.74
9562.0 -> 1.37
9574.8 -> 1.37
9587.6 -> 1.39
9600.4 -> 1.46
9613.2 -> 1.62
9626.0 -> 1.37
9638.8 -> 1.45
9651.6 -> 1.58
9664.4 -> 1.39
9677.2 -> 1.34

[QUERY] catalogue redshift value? 0.349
